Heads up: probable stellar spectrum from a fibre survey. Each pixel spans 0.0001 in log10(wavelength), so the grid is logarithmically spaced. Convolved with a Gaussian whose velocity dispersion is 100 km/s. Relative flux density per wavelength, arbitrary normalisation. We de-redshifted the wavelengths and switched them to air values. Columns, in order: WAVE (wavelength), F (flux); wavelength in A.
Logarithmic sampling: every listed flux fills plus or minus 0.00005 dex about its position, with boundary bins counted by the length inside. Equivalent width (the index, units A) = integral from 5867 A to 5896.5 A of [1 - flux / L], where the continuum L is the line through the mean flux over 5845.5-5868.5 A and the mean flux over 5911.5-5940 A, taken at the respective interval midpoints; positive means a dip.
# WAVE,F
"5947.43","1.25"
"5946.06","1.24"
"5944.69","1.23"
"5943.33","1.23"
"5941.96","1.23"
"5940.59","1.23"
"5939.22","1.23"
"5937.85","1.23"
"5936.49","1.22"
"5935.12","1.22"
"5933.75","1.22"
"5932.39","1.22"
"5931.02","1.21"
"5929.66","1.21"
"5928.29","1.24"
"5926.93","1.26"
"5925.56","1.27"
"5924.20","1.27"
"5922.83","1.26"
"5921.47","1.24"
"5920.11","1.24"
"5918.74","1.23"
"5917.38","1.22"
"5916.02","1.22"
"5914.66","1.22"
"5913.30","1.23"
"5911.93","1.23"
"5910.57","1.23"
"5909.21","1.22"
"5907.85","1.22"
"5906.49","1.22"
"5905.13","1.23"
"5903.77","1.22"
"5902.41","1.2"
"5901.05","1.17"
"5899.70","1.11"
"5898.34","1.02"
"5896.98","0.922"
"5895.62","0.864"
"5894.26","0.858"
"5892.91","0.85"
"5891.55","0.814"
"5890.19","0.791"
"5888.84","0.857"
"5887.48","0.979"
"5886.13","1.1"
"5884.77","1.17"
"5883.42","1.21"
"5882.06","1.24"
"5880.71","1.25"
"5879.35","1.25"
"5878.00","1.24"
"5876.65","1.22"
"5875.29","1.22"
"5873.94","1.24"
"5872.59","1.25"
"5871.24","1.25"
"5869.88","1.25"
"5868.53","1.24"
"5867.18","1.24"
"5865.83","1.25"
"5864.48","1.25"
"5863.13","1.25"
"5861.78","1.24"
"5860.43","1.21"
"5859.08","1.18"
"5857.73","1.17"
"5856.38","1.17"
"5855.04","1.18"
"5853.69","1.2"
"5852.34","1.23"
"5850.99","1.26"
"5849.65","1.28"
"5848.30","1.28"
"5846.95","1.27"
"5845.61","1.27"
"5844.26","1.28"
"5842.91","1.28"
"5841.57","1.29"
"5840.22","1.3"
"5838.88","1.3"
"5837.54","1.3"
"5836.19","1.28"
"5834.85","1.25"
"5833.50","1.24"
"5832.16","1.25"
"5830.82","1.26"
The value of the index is 3.0 A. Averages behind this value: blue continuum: 1.23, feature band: 1.1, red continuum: 1.23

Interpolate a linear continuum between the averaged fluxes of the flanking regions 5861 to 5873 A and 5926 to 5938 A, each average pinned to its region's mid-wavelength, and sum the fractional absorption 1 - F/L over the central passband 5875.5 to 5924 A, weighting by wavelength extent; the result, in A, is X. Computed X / 4.07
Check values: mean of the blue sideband 1.25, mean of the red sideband 1.23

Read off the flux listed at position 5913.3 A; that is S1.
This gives 1.23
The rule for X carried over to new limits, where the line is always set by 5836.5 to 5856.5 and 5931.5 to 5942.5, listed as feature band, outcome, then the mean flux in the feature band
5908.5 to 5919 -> 0.08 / 1.23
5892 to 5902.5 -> 2.17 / 0.984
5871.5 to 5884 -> 0.13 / 1.24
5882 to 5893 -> 2.20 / 0.995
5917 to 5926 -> -0.12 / 1.25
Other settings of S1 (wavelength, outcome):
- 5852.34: 1.23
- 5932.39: 1.22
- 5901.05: 1.17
